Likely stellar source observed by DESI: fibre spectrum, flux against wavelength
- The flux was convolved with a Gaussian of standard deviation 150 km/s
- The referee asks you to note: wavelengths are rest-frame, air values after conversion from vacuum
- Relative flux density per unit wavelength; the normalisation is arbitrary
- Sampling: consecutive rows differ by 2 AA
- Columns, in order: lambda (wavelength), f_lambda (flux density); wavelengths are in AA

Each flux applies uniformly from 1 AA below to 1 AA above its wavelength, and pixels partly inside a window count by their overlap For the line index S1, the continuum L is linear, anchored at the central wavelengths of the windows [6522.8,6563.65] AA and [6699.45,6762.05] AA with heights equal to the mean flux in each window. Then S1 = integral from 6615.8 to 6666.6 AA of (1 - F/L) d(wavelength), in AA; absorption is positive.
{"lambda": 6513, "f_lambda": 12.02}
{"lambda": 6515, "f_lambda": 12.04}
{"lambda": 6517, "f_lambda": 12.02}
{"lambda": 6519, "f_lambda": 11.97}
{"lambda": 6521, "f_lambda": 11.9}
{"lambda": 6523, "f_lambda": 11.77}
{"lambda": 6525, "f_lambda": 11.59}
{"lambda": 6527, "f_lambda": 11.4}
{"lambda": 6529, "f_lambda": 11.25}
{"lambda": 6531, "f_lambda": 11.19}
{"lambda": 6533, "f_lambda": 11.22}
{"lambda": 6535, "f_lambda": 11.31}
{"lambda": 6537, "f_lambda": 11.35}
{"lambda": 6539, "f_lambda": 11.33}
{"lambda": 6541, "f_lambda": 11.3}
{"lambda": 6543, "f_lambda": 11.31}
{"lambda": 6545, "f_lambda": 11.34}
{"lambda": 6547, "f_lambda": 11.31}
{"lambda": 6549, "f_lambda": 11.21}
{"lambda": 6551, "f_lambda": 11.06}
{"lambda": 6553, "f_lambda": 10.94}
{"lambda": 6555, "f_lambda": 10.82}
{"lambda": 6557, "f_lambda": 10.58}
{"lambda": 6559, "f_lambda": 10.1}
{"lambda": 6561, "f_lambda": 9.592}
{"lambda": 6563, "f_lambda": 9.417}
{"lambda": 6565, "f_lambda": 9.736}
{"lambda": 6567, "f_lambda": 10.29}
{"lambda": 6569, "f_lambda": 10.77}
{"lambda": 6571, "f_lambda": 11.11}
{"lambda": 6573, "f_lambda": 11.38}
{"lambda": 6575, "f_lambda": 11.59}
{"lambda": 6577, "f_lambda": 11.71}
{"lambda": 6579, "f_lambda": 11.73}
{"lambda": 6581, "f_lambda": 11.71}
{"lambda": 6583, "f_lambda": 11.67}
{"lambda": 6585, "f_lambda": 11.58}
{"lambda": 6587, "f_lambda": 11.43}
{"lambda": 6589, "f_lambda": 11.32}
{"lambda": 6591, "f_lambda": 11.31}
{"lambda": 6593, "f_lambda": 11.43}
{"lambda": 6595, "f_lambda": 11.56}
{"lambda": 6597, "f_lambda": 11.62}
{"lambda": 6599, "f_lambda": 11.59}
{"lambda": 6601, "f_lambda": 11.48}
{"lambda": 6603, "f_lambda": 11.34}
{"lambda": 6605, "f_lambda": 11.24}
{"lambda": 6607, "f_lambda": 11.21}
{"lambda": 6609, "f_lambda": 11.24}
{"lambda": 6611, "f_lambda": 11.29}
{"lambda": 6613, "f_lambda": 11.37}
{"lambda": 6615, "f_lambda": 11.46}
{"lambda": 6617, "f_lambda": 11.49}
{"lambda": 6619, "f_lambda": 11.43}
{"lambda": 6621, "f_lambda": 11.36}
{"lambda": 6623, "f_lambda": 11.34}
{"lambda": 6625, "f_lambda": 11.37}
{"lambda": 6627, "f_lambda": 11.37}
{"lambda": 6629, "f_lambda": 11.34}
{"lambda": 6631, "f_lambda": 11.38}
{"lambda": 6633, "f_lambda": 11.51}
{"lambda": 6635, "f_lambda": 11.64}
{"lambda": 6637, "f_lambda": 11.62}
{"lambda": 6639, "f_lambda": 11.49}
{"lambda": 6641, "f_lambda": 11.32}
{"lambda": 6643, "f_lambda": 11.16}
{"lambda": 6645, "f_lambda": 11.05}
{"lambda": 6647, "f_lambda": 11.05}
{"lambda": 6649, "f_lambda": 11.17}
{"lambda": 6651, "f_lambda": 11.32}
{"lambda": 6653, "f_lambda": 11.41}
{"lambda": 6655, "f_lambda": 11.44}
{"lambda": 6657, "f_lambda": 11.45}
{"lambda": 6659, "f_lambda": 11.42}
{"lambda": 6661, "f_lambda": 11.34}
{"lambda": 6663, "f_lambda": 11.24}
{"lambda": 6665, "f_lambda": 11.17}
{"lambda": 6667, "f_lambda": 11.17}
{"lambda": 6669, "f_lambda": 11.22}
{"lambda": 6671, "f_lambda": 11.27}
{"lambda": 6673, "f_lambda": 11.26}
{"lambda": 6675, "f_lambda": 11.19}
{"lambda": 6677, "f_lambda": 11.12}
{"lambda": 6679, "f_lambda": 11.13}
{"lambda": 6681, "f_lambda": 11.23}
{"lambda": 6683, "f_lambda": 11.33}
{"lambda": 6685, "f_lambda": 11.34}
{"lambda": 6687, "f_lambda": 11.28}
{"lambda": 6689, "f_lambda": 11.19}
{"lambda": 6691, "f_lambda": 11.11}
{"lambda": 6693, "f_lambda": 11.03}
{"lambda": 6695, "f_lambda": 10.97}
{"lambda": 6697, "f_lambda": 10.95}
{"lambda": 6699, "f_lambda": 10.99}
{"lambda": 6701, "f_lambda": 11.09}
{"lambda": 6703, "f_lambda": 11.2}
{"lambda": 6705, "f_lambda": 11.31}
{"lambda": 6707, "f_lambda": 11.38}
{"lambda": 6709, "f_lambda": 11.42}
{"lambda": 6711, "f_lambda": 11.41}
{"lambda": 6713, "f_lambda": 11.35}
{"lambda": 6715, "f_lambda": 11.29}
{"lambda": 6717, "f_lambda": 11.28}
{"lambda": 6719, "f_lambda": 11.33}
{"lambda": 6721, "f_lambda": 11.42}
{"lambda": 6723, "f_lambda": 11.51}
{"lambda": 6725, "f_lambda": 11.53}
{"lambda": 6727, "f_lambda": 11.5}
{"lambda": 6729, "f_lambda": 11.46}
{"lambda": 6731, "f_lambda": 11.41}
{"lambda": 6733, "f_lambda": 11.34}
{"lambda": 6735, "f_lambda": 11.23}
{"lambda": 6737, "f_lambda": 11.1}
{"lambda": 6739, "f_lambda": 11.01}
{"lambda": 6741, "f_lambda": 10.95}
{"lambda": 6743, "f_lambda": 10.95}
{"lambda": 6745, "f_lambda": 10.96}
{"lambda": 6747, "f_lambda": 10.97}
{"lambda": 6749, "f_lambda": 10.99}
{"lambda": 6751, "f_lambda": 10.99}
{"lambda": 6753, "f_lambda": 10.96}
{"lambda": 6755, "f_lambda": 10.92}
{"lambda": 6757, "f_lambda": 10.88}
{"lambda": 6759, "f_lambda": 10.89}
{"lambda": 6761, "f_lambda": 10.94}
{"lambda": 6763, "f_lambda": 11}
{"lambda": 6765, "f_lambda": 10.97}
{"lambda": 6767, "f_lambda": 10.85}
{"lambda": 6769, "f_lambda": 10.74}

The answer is -1.1 AA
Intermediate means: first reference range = 11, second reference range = 11.2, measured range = 11.4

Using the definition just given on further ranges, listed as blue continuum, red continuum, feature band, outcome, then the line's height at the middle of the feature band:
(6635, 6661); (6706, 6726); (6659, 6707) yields 0.75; 11.4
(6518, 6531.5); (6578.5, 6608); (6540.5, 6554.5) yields 0.44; 11.6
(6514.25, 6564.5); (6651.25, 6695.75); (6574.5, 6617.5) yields -1.07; 11.2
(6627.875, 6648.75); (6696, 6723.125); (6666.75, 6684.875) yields 0.14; 11.3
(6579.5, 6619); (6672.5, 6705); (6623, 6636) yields -0.09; 11.3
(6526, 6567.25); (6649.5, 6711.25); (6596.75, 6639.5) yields -1.34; 11.1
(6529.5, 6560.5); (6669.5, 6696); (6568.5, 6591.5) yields -0.75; 11.1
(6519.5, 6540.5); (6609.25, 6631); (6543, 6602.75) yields 1.68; 11.4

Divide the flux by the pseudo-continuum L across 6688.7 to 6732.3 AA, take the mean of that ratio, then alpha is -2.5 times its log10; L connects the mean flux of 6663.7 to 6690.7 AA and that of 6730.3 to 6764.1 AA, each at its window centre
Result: -0.015 mag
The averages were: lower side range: 11.2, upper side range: 11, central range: 11.3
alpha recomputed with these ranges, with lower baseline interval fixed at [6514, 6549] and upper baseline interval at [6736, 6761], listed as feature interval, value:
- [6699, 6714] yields -0.02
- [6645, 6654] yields 0.00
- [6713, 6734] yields -0.04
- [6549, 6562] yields 0.09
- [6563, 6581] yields 0.04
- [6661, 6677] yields -0.01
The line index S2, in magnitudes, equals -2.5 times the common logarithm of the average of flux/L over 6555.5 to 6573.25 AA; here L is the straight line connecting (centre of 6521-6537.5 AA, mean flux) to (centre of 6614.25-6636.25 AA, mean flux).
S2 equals 0.11 mag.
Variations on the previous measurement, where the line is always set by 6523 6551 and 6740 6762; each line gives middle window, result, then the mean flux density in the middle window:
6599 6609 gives -0.013 mag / 11.3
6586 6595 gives -0.016 mag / 11.4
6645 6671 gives -0.016 mag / 11.3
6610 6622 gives -0.021 mag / 11.4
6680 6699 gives -0.009 mag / 11.1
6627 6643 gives -0.028 mag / 11.4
